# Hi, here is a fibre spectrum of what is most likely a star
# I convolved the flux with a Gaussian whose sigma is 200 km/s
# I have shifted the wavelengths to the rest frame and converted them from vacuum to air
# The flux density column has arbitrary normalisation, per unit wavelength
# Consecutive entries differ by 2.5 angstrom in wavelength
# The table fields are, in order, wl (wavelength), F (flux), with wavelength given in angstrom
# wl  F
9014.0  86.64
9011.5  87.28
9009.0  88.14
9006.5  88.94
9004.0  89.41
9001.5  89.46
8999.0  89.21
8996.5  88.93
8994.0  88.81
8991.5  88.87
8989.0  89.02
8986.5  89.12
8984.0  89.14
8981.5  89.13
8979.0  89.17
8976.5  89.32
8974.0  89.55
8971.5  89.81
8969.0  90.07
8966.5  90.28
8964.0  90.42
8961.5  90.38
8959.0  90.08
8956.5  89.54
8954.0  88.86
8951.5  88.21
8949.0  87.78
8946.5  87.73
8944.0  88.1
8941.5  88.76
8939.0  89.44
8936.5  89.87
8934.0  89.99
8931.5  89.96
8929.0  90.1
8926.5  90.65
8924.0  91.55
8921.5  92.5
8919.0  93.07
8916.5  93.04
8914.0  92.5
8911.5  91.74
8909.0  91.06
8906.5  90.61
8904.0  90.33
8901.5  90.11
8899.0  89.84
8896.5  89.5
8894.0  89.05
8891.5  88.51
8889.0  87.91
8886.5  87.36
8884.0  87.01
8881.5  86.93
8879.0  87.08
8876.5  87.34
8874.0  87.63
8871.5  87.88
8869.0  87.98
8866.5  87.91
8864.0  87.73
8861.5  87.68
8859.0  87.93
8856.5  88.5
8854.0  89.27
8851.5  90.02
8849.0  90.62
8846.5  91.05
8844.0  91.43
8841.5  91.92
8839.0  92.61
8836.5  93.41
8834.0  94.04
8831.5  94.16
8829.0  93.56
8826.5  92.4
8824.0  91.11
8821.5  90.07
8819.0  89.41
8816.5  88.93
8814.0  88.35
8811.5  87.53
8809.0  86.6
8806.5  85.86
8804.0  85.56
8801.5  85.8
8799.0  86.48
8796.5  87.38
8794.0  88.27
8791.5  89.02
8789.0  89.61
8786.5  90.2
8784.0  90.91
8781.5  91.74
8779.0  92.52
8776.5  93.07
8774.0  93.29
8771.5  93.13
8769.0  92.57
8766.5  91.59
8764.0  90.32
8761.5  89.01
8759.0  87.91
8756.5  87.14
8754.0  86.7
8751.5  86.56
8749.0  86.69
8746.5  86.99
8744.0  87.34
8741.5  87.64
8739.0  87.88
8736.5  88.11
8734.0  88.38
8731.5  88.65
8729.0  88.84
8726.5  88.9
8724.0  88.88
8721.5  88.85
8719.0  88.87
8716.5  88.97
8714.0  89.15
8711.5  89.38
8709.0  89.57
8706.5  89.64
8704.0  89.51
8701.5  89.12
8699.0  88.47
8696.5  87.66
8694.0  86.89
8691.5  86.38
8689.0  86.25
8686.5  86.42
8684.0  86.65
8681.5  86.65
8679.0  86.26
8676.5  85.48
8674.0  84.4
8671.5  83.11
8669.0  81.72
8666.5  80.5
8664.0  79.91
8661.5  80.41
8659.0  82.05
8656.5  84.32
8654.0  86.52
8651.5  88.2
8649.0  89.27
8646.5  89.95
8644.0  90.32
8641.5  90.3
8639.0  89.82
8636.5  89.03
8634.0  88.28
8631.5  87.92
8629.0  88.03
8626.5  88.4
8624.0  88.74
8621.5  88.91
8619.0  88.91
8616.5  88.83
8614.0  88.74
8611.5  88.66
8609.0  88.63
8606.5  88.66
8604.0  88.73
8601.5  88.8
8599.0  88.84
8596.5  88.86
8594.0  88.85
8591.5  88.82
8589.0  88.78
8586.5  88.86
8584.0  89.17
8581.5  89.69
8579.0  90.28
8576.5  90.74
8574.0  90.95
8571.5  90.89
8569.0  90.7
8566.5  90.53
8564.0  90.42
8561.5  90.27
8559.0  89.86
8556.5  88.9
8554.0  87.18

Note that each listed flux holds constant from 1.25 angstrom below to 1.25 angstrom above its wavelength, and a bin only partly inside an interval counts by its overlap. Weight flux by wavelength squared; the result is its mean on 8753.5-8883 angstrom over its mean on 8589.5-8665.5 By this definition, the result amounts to 1.1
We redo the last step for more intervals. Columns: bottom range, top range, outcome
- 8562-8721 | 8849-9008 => 1.08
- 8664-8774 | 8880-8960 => 1.07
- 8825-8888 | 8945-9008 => 1.02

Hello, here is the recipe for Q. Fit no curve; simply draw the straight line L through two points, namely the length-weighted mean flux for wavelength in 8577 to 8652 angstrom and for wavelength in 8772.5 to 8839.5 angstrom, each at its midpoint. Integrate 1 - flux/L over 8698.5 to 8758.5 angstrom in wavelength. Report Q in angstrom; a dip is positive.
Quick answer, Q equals 0.9 angstrom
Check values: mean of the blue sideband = 89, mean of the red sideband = 90.1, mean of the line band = 88.3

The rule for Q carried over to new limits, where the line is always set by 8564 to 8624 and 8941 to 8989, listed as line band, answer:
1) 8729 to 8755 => 0.51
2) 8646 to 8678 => 1.85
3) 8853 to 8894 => 0.66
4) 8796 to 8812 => 0.52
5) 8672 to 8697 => 0.88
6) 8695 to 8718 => 0.07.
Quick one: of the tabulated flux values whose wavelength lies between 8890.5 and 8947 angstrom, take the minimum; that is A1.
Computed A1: 87.73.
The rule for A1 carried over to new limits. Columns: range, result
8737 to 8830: 85.56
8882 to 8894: 87.01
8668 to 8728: 81.72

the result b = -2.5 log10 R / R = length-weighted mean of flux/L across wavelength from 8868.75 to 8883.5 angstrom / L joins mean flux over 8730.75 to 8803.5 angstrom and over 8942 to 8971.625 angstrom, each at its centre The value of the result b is 0.02 mag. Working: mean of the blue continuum 89.1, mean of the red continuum 89.2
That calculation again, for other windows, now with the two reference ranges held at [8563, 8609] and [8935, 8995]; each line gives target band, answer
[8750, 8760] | 0.03 mag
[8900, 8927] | -0.03 mag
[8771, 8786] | -0.03 mag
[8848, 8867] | 0.01 mag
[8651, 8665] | 0.08 mag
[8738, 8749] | 0.03 mag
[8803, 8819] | 0.02 mag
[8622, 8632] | 0.01 mag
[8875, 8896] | 0.02 mag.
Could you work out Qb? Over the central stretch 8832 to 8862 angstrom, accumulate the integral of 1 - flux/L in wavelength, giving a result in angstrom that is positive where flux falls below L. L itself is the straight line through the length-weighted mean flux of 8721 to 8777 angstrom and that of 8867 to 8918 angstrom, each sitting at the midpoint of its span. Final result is -0.6 angstrom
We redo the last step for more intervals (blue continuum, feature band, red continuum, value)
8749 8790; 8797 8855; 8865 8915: -0.2 angstrom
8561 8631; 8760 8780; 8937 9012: -0.6 angstrom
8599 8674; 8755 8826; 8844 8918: -0.8 angstrom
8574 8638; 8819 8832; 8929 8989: -0.4 angstrom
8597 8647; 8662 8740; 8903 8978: 1.9 angstrom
